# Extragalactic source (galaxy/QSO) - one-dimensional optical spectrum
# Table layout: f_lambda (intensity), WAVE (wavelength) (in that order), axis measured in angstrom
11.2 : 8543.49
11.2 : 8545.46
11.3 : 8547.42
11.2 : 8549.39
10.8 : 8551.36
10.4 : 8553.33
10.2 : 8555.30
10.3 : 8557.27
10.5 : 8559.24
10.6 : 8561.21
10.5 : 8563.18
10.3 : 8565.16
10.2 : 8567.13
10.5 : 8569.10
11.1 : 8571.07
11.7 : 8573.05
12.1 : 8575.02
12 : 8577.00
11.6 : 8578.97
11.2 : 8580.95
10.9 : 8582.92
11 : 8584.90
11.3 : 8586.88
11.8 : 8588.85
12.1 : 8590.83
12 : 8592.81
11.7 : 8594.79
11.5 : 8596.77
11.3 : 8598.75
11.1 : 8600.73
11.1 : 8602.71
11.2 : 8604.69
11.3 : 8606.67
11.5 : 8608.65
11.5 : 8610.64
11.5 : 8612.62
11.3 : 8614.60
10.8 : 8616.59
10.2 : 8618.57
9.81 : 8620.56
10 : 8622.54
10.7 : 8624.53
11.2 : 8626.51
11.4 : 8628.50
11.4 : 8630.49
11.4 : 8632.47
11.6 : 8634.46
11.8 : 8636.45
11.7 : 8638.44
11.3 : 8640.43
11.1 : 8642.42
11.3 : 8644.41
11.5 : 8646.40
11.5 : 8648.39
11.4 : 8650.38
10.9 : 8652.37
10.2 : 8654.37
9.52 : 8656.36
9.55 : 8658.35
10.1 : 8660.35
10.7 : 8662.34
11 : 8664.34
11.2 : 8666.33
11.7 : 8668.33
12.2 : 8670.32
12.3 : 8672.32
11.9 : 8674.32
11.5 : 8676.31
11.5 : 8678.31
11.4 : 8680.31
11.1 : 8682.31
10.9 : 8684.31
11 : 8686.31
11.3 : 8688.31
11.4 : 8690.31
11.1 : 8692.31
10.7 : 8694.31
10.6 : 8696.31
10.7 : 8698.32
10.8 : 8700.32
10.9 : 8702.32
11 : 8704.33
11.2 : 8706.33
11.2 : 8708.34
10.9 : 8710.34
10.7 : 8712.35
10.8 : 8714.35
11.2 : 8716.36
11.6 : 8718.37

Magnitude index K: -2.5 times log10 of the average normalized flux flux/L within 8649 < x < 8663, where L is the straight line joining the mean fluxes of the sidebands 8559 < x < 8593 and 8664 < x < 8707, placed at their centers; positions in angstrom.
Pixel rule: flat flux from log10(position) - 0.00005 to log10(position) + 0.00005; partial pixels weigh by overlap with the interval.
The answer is 0.09 mag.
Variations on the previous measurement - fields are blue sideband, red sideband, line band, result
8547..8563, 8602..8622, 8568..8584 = -0.06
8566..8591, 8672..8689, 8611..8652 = 0.02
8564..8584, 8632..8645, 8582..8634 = 0.01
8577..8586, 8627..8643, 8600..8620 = 0.02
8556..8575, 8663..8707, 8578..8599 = -0.07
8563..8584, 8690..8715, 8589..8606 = -0.04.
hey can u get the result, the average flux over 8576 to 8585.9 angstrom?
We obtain 11.3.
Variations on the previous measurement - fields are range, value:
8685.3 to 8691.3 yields 11.2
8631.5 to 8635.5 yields 11.5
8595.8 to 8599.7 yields 11.4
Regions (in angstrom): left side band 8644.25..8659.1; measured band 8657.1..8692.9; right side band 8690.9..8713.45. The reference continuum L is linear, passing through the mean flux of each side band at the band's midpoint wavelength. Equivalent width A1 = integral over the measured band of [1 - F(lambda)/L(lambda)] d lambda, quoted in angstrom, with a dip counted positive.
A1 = -1.31 angstrom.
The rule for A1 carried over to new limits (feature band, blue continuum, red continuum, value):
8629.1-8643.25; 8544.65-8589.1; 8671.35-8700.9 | -0.5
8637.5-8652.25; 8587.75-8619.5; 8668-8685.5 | 0.2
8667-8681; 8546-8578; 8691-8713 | -1.1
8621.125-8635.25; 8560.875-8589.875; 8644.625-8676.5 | 0.1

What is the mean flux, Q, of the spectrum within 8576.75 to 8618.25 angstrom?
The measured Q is 11.4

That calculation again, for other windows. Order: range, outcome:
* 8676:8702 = 11.1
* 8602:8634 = 11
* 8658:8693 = 11.2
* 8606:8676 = 11.1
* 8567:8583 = 11.3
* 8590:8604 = 11.5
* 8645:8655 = 11.1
